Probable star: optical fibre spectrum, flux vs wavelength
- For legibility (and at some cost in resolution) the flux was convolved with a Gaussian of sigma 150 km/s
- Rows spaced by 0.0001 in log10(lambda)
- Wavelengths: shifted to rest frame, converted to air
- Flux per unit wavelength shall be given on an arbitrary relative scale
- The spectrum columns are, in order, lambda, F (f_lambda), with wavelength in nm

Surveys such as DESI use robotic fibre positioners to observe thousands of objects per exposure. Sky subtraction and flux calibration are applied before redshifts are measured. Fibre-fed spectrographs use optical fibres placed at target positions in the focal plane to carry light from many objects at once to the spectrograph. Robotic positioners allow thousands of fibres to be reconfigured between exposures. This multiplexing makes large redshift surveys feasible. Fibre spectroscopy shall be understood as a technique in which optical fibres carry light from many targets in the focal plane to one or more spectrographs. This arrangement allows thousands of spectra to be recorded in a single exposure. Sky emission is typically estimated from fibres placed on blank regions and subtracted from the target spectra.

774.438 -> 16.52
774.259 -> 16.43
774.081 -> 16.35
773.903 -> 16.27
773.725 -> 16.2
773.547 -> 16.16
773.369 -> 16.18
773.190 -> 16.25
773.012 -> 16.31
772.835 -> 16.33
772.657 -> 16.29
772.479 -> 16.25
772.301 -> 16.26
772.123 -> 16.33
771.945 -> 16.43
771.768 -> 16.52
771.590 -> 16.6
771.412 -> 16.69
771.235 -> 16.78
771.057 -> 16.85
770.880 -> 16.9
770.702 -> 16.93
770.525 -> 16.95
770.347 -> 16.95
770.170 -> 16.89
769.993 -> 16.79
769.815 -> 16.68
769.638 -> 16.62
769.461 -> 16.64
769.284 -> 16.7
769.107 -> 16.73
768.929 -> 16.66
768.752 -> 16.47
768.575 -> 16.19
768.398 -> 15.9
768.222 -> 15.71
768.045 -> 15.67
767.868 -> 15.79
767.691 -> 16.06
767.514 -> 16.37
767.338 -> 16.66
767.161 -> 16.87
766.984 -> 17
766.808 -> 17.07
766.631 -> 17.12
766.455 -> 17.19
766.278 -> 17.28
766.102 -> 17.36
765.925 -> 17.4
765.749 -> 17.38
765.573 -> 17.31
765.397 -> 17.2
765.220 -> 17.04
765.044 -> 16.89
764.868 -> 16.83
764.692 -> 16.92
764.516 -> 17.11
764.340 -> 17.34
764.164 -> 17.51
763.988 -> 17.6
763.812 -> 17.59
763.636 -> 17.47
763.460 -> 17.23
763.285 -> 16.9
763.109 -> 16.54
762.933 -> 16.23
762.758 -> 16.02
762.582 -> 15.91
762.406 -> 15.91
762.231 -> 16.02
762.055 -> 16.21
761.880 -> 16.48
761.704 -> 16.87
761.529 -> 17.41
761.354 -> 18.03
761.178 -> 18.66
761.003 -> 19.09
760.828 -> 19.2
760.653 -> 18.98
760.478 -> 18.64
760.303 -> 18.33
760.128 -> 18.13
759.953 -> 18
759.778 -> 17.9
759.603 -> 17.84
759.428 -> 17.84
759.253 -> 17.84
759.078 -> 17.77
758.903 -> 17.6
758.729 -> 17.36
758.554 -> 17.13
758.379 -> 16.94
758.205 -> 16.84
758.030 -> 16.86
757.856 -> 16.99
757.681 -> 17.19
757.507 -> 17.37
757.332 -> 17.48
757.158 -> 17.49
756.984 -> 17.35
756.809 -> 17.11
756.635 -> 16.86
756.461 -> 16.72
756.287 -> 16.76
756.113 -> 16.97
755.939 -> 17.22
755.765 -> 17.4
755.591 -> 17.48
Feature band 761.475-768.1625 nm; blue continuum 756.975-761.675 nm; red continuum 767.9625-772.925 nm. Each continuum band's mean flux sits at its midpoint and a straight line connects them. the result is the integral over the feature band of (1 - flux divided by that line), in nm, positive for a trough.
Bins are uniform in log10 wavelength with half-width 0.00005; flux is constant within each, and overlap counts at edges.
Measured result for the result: 0.13 nm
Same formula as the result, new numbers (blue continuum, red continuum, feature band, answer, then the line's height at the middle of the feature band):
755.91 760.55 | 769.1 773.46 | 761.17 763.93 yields 0.057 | 17.2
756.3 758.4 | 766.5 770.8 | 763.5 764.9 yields -0.045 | 16.8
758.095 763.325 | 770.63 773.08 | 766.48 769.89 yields 0.070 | 16.8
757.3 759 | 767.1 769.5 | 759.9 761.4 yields -0.145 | 17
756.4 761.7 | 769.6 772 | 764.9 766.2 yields -0.002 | 17.2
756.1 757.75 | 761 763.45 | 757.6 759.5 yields -0.029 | 17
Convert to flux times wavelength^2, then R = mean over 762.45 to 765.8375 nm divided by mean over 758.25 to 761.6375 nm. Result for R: 1.0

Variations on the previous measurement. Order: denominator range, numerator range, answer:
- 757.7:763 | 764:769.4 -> 0.98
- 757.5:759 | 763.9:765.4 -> 1.02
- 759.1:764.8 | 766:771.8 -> 0.97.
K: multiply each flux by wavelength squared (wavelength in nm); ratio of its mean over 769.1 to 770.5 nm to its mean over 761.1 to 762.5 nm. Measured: 1.0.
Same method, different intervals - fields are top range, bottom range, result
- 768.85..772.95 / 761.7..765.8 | 1.01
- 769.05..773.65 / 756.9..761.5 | 0.96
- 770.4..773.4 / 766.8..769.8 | 1.02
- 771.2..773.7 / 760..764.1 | 0.97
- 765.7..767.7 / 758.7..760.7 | 0.96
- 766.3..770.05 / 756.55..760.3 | 0.97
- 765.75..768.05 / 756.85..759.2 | 1.00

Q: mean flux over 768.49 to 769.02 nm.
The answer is 16.4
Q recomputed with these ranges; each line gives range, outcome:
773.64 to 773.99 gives 16.2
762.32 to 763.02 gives 16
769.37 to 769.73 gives 16.7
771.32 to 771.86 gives 16.6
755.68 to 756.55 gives 17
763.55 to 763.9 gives 17.5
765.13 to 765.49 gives 17.1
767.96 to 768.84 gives 16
